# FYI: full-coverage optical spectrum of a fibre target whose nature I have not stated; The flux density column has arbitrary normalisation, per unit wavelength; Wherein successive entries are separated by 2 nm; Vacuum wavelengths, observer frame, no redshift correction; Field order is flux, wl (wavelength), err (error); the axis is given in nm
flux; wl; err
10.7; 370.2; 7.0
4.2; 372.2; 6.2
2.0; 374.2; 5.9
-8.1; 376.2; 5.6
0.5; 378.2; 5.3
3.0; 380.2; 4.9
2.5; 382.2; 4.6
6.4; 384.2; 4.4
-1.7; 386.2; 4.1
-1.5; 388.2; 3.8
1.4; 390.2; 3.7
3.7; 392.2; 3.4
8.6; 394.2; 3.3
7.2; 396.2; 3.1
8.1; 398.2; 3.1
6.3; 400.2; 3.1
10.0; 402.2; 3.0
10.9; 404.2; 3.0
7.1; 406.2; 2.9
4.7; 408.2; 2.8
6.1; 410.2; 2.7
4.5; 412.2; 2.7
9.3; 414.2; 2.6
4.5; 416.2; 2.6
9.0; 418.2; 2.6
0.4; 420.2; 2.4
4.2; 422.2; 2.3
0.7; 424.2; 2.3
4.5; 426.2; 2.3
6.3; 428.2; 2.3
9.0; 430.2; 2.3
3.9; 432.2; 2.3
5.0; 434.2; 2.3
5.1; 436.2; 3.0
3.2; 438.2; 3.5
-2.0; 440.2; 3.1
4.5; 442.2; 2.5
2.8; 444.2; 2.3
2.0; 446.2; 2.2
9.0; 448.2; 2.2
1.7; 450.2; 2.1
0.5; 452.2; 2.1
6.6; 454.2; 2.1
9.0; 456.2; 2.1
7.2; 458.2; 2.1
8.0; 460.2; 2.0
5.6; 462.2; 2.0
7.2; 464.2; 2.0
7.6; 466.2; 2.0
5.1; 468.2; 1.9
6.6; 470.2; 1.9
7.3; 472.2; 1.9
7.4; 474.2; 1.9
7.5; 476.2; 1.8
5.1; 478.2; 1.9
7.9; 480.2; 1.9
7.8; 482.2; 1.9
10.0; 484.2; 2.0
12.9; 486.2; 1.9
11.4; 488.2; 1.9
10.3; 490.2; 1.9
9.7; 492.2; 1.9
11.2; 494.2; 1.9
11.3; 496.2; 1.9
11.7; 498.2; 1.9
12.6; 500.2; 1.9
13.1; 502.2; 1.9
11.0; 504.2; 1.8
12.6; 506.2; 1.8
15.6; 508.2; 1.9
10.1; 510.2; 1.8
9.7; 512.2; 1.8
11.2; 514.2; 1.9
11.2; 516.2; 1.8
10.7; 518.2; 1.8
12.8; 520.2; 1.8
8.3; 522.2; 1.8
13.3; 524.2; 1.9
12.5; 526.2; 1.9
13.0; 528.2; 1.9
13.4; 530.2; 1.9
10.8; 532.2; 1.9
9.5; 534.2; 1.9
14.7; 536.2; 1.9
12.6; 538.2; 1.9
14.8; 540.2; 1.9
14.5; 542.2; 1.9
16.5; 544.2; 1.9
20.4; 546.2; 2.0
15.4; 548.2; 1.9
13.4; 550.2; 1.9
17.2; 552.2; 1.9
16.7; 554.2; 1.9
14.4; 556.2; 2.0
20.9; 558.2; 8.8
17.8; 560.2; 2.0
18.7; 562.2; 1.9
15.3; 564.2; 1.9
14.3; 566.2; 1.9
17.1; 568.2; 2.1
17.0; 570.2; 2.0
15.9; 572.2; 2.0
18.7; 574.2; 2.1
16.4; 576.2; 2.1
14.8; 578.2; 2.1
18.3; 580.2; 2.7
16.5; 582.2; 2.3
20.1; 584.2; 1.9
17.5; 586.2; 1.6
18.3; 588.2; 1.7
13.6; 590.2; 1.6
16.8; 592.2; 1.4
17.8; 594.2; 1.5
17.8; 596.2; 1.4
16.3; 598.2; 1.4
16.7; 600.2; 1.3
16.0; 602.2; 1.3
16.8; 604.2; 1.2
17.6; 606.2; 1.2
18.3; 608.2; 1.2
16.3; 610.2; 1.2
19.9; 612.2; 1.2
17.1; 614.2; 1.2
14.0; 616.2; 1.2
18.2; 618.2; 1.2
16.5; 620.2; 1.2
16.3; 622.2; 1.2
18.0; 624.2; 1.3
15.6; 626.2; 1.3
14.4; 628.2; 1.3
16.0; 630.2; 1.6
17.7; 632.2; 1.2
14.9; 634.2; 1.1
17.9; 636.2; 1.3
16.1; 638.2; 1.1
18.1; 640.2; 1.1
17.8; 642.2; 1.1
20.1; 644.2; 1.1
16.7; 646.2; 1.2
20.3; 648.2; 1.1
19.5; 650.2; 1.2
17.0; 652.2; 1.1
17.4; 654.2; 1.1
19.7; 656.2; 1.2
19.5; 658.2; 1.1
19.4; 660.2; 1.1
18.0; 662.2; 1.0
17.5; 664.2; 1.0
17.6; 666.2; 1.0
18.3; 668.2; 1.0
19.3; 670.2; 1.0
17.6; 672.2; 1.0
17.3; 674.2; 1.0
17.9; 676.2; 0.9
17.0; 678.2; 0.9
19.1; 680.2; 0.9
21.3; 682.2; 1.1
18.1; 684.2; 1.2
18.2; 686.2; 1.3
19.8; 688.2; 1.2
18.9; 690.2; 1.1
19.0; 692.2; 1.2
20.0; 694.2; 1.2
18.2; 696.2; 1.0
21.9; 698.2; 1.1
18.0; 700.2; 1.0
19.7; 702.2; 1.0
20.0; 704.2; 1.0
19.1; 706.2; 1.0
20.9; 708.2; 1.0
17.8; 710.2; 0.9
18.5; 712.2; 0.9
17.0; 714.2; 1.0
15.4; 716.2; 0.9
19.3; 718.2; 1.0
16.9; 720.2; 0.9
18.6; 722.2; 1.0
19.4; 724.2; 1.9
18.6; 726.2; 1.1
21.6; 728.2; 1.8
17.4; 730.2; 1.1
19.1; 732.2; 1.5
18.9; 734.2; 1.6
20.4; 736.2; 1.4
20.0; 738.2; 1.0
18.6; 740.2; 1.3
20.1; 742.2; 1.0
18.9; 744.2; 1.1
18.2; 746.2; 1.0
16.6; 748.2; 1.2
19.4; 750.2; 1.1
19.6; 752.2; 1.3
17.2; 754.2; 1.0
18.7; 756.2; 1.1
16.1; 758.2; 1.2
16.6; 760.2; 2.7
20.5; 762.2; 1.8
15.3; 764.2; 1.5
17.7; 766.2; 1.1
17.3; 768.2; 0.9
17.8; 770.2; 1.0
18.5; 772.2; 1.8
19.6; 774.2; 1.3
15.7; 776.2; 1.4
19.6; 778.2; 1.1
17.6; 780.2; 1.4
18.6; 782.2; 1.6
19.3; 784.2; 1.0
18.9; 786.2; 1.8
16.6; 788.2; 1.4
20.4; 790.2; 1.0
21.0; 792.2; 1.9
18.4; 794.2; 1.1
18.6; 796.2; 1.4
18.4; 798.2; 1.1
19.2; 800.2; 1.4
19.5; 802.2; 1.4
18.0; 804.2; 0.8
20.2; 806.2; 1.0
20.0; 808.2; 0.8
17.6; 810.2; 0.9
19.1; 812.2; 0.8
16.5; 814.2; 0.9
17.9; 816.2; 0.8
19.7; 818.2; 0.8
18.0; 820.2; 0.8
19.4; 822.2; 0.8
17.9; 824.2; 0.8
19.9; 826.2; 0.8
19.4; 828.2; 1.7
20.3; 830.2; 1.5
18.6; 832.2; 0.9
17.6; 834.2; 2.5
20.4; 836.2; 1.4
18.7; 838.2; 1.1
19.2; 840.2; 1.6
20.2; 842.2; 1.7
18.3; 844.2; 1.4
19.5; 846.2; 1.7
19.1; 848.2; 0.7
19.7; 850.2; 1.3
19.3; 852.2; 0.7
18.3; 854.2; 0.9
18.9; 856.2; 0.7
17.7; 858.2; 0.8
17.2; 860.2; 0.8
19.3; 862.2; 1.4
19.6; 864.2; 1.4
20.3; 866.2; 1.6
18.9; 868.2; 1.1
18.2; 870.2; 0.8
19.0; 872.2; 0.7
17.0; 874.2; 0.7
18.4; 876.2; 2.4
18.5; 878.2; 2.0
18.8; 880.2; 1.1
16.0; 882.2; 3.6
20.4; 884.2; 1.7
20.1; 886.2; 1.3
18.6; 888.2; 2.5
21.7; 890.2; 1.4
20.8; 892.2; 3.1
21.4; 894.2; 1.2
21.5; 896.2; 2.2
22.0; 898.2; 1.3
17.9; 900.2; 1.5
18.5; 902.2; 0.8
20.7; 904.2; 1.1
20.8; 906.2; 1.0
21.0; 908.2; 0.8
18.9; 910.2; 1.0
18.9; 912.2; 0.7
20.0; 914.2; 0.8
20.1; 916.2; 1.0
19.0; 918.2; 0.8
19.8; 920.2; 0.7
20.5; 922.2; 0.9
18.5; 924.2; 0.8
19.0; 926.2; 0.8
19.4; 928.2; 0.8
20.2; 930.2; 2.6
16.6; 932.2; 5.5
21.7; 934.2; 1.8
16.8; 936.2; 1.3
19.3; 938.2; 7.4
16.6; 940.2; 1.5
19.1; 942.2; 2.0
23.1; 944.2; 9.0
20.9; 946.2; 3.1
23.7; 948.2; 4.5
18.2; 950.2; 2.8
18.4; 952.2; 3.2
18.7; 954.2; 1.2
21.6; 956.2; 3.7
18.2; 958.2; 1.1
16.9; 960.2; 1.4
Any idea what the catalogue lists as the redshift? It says 0.214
